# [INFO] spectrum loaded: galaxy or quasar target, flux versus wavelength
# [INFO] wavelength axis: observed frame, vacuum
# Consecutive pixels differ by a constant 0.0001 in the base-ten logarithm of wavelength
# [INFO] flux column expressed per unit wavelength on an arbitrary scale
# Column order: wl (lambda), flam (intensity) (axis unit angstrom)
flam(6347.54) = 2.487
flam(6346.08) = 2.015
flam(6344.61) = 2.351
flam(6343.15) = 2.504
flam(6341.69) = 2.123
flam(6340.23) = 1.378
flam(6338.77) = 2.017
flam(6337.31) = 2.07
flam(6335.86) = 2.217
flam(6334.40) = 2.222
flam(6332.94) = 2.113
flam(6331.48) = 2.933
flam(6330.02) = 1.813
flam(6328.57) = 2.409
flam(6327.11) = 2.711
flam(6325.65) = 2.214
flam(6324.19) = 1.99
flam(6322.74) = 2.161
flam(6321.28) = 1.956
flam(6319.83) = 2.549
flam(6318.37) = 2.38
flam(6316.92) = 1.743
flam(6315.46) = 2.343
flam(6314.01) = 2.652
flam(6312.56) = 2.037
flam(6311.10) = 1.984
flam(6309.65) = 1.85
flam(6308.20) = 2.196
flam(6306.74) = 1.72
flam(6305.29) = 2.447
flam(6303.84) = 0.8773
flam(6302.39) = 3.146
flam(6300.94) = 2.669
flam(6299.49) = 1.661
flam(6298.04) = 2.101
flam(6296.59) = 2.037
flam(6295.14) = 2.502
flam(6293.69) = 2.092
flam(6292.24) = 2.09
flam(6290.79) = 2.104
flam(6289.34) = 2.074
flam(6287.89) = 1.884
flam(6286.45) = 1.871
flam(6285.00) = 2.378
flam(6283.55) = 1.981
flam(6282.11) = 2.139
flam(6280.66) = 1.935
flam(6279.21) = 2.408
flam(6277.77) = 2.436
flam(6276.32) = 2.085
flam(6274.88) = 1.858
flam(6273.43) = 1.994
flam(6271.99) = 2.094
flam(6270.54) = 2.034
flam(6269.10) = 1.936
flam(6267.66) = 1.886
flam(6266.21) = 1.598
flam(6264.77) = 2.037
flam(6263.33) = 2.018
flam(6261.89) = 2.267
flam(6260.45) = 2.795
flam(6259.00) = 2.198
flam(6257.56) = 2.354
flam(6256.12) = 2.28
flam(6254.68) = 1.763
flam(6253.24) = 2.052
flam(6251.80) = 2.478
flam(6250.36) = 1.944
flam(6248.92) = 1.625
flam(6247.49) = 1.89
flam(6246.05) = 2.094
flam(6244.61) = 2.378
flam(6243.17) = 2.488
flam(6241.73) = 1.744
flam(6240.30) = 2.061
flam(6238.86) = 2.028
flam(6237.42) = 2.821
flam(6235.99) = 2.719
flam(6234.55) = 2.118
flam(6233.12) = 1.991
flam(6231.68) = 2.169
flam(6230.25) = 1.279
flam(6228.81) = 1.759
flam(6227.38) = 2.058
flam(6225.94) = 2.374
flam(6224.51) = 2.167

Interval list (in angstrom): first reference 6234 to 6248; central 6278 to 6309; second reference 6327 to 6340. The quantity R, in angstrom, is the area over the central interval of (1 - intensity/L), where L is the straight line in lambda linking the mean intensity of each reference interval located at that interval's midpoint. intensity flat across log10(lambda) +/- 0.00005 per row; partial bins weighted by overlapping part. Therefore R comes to 1.6 angstrom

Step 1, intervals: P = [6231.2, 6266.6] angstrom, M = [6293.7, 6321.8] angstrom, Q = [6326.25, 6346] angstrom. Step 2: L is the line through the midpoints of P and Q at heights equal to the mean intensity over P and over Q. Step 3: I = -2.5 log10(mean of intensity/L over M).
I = 0.02 mag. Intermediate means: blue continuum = 2.16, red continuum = 2.21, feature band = 2.15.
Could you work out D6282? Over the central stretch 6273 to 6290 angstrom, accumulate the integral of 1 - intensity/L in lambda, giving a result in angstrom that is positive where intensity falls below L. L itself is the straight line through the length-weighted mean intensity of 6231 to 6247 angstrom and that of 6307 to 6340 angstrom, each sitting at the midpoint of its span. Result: 0.9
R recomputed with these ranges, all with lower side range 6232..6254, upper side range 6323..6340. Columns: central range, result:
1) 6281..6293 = 0.7 angstrom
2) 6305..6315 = 0.4 angstrom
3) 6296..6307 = 0.5 angstrom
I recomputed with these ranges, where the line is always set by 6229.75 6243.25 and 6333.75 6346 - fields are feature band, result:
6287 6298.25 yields 0.01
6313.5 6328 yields -0.08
